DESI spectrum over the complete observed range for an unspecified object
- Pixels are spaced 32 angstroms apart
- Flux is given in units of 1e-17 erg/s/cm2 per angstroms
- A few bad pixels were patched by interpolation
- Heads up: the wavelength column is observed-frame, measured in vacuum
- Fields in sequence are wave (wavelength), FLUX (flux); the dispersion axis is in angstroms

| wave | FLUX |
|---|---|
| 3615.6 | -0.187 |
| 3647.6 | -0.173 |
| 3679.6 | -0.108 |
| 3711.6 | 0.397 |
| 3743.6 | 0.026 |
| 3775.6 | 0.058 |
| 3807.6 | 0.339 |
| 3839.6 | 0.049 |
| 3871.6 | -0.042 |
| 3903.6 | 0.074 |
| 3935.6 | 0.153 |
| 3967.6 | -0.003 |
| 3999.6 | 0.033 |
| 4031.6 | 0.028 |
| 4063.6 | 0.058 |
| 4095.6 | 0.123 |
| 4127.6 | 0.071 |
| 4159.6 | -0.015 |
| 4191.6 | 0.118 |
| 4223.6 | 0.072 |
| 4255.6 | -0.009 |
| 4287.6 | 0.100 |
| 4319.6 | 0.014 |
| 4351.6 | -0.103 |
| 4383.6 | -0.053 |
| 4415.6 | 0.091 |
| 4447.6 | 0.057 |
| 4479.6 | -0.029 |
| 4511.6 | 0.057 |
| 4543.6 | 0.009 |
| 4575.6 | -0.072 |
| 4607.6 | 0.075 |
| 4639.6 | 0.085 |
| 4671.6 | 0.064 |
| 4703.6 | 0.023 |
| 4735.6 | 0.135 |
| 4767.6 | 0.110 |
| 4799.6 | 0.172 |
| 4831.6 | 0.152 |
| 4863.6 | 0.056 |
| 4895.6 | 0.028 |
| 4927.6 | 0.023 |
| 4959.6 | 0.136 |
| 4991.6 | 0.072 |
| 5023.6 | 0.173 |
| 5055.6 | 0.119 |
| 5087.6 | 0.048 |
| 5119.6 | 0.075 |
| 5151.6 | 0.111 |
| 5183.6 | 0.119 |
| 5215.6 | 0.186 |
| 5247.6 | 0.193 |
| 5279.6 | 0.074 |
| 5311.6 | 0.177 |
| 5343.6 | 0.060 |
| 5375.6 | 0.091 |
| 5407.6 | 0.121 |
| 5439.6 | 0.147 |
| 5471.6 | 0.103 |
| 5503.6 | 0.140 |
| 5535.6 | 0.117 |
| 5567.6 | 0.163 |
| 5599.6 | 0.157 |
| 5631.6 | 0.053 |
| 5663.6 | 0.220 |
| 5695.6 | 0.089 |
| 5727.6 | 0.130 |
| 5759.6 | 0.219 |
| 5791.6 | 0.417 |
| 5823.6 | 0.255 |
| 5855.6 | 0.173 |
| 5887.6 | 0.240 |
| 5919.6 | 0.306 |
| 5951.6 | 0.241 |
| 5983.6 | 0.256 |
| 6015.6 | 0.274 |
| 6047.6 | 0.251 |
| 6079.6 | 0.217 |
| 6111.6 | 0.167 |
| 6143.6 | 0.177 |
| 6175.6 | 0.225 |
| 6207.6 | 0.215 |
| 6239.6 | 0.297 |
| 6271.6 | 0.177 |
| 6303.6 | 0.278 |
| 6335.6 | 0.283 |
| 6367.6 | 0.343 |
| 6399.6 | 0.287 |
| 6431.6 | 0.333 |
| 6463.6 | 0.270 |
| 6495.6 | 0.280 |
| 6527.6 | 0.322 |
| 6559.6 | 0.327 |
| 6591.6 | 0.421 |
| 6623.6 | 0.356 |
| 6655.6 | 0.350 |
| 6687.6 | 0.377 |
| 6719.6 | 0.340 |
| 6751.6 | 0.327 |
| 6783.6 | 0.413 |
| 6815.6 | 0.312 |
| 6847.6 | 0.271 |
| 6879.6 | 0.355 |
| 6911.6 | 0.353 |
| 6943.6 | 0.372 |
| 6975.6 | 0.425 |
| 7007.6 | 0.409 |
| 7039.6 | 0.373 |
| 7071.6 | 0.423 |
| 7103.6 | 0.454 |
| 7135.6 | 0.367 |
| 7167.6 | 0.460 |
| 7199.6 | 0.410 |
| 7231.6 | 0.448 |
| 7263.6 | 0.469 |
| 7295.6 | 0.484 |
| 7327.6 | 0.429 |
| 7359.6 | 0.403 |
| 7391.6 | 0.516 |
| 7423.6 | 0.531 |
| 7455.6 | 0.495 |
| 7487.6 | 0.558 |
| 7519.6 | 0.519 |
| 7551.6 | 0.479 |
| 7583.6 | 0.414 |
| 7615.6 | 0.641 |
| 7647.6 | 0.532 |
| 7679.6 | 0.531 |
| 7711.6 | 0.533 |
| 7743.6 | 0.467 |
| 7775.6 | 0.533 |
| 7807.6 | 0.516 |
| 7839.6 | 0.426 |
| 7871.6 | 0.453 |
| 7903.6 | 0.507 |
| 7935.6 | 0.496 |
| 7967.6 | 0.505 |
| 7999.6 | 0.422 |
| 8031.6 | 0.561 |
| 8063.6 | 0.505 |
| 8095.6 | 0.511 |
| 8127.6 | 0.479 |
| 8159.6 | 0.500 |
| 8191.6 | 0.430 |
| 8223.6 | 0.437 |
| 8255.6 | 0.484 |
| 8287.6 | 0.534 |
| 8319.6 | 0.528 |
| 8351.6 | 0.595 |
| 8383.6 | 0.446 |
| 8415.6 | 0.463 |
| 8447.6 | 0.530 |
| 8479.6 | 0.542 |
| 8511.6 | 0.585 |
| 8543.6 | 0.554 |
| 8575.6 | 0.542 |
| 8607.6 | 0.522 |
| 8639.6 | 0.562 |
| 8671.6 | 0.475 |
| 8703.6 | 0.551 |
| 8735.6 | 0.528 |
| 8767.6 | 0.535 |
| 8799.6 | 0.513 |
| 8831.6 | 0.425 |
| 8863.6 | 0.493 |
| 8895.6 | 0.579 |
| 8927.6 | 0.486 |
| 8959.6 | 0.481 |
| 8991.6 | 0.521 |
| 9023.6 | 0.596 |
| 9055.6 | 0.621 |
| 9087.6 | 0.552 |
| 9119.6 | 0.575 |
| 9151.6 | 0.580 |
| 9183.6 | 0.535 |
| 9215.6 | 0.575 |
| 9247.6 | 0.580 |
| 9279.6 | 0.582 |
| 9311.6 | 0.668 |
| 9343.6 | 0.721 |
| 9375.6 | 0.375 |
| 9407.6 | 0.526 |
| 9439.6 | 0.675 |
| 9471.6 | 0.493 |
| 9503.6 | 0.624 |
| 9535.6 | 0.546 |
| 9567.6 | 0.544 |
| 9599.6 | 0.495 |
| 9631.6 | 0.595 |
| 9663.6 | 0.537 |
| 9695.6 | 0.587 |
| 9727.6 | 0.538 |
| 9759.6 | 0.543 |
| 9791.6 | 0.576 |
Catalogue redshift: 0.59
